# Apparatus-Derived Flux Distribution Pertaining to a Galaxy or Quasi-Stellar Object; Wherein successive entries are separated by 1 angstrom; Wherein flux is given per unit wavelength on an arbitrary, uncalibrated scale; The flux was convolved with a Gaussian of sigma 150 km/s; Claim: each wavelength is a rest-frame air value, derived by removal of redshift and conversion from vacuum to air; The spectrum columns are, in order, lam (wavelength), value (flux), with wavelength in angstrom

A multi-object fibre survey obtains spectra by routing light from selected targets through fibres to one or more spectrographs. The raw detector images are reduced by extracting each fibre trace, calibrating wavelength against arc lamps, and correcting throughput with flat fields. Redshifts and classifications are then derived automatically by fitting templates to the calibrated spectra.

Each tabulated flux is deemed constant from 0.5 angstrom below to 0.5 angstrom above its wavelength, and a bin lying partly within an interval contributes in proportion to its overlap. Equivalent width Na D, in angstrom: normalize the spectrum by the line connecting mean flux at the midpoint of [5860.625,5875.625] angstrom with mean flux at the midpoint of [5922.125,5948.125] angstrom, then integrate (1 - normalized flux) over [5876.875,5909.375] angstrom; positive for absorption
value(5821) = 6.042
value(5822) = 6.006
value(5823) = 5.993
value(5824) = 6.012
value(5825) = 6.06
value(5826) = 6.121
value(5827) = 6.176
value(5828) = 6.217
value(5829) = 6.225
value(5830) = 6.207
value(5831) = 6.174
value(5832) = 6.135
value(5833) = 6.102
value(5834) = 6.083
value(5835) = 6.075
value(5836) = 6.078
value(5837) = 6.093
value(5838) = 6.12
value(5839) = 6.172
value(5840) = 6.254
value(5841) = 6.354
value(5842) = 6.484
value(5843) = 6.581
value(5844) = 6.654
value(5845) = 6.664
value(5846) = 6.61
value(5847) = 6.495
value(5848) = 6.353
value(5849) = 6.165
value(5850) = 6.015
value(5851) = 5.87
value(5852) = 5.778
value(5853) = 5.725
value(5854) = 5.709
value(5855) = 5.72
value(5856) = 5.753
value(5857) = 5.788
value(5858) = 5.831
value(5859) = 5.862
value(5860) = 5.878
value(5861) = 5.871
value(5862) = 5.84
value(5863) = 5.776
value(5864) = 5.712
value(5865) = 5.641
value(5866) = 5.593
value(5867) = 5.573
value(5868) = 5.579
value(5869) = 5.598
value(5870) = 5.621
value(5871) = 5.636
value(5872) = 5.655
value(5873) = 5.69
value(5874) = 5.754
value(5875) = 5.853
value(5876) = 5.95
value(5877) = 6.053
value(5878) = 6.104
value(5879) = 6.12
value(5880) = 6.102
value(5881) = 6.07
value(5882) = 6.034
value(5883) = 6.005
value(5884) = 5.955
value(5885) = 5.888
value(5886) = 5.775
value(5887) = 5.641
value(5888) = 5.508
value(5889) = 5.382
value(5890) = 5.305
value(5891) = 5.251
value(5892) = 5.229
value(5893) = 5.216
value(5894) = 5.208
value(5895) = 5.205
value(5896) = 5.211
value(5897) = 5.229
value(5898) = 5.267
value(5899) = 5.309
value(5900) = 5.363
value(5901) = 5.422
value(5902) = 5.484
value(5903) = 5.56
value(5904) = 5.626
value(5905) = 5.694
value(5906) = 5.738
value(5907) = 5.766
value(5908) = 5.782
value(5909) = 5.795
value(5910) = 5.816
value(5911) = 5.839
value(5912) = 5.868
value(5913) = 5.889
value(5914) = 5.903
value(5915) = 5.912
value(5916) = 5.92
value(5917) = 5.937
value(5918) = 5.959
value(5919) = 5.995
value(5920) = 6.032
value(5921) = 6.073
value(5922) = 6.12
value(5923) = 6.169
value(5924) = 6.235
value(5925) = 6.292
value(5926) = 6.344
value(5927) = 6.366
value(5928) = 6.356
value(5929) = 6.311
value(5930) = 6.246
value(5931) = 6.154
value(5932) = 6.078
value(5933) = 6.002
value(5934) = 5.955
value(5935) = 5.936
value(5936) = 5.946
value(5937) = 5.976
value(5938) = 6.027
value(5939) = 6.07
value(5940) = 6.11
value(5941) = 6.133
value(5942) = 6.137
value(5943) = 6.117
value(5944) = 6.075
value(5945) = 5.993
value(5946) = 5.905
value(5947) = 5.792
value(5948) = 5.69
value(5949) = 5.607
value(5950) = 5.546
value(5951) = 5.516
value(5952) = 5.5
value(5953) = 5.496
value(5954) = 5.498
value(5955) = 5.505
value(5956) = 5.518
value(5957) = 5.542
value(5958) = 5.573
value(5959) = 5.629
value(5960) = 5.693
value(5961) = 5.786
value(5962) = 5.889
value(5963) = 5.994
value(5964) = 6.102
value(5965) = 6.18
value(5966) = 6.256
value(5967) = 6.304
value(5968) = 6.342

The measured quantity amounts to 1.3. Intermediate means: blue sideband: 5.69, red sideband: 6.1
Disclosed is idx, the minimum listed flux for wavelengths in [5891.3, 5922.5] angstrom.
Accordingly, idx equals 5.205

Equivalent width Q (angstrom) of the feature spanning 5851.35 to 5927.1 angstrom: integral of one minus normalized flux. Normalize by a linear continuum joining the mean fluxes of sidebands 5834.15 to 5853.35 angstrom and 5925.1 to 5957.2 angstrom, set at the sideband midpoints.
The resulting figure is 4.2 angstrom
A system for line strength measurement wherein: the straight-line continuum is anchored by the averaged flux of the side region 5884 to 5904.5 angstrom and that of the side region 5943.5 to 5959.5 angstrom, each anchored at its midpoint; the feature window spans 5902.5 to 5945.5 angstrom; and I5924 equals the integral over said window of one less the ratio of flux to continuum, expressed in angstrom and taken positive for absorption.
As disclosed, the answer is -3.6 angstrom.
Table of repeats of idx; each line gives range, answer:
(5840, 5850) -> 6.015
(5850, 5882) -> 5.573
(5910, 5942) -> 5.816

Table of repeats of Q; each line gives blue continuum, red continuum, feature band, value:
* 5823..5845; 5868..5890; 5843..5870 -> 0.4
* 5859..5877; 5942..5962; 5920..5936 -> -1.3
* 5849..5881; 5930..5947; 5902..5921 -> 0.4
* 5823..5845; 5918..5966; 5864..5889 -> 1.3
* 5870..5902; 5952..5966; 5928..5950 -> -1.2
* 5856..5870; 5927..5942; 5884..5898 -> 1.1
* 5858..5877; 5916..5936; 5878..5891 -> 0.1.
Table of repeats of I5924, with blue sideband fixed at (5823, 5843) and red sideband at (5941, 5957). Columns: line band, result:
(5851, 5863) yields 0.6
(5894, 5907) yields 1.1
